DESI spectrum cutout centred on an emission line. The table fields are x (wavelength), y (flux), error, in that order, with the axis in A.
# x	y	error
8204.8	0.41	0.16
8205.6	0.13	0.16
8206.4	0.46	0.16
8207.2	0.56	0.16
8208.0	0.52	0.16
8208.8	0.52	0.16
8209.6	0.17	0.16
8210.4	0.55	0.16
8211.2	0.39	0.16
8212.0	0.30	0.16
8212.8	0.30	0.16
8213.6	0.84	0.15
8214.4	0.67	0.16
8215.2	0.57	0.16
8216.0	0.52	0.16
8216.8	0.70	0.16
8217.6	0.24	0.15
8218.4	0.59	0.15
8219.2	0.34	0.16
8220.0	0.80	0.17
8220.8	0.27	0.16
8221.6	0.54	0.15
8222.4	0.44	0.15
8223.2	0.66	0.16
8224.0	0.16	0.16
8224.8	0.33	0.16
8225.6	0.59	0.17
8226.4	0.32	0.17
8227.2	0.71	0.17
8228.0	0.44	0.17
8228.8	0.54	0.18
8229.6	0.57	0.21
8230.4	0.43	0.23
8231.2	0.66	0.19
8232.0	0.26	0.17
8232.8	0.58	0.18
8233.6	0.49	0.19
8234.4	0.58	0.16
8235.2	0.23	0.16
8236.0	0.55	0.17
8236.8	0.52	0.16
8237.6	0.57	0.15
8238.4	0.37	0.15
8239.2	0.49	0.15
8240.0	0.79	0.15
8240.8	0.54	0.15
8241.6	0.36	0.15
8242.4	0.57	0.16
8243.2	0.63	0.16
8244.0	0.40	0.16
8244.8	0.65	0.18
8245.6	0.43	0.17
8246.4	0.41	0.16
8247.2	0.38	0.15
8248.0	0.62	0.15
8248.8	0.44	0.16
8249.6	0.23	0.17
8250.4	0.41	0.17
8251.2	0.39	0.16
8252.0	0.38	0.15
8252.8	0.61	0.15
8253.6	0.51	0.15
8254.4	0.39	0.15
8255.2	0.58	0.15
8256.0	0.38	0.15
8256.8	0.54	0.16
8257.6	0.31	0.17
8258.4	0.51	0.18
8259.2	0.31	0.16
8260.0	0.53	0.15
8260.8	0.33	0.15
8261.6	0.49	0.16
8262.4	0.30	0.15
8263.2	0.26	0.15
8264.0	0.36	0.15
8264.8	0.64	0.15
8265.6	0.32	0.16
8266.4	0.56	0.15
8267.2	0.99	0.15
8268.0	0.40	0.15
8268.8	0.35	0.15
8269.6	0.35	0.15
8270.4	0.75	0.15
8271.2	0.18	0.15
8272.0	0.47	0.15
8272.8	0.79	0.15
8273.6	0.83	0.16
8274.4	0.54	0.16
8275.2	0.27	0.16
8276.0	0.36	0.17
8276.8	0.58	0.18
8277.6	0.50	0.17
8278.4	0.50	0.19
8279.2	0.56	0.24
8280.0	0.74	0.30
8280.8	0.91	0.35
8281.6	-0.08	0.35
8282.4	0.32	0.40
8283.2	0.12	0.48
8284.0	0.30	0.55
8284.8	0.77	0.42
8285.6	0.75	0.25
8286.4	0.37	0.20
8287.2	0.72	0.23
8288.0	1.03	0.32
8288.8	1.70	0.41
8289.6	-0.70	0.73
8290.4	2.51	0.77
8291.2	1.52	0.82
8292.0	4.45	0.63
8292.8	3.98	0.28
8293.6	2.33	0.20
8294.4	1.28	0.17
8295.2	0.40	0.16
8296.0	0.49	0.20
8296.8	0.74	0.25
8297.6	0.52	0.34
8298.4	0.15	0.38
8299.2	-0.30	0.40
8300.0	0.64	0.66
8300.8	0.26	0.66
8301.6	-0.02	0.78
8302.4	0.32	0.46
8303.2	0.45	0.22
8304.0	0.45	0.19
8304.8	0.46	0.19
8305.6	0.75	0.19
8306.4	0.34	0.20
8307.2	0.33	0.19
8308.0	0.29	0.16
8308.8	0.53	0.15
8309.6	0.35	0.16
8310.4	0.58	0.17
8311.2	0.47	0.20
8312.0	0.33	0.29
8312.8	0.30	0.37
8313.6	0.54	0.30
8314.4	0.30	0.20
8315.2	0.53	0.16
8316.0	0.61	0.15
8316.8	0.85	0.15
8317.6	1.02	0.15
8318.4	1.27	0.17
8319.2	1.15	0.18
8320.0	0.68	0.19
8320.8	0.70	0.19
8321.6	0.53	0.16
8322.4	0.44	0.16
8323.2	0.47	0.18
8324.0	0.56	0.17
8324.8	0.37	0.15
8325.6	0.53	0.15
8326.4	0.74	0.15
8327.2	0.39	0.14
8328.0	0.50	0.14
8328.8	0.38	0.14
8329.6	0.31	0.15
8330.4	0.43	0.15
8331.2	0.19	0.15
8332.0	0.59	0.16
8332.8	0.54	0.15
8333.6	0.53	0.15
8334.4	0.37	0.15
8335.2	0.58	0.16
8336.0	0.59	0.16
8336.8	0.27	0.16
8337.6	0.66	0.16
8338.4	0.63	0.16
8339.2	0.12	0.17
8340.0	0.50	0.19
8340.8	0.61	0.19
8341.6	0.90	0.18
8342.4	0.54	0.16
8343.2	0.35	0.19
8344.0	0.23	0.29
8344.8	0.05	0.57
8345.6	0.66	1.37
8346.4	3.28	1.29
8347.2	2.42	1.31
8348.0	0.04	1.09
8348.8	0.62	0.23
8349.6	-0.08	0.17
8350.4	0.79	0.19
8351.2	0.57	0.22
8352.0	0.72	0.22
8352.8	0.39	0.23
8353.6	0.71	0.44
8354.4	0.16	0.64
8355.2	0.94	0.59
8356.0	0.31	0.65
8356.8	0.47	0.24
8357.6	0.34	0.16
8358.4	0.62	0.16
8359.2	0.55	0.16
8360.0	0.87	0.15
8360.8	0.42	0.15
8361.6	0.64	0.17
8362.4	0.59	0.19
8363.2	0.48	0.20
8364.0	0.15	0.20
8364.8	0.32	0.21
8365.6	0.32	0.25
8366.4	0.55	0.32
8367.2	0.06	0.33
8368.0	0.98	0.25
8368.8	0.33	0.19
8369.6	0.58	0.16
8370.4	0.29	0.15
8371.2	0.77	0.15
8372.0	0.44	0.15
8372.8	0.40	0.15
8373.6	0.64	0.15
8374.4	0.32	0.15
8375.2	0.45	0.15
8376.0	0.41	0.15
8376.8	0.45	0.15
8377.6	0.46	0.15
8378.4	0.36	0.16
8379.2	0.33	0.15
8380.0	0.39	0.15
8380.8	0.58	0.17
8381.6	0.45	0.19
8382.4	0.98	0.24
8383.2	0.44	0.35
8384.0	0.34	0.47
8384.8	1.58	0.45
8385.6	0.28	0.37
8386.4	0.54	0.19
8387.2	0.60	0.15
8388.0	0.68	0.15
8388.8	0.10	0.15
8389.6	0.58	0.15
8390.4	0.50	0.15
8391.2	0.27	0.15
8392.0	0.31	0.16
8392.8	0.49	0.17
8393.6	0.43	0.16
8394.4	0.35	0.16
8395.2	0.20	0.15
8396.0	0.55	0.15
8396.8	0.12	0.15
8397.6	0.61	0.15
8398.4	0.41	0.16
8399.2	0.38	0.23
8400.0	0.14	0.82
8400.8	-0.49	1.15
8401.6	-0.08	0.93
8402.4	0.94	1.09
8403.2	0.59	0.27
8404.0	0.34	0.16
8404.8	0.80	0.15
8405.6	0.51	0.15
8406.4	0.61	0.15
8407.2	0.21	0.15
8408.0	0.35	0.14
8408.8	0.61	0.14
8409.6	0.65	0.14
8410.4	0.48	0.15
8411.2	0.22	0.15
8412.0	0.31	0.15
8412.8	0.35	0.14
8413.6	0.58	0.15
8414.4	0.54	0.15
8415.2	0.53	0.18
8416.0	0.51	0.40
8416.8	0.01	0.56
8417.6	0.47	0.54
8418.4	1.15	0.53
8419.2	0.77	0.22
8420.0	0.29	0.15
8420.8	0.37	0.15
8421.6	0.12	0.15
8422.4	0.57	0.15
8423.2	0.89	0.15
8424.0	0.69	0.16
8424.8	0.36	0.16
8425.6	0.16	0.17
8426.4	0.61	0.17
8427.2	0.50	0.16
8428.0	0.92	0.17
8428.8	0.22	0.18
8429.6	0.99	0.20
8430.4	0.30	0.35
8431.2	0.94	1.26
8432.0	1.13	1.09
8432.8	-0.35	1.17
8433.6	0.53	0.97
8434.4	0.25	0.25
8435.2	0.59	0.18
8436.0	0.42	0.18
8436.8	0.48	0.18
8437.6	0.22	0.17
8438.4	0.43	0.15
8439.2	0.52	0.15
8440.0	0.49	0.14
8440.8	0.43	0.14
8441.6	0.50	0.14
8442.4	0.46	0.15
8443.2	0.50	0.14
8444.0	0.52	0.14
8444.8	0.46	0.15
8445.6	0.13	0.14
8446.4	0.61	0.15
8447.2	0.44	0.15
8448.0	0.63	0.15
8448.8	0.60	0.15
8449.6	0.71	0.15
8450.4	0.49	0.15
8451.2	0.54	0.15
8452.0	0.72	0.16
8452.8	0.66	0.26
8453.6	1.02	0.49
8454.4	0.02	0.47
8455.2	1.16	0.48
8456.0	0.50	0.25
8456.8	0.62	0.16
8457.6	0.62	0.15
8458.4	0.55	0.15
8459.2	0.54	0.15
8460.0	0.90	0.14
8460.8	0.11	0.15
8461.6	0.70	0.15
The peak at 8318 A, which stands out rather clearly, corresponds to [N II]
